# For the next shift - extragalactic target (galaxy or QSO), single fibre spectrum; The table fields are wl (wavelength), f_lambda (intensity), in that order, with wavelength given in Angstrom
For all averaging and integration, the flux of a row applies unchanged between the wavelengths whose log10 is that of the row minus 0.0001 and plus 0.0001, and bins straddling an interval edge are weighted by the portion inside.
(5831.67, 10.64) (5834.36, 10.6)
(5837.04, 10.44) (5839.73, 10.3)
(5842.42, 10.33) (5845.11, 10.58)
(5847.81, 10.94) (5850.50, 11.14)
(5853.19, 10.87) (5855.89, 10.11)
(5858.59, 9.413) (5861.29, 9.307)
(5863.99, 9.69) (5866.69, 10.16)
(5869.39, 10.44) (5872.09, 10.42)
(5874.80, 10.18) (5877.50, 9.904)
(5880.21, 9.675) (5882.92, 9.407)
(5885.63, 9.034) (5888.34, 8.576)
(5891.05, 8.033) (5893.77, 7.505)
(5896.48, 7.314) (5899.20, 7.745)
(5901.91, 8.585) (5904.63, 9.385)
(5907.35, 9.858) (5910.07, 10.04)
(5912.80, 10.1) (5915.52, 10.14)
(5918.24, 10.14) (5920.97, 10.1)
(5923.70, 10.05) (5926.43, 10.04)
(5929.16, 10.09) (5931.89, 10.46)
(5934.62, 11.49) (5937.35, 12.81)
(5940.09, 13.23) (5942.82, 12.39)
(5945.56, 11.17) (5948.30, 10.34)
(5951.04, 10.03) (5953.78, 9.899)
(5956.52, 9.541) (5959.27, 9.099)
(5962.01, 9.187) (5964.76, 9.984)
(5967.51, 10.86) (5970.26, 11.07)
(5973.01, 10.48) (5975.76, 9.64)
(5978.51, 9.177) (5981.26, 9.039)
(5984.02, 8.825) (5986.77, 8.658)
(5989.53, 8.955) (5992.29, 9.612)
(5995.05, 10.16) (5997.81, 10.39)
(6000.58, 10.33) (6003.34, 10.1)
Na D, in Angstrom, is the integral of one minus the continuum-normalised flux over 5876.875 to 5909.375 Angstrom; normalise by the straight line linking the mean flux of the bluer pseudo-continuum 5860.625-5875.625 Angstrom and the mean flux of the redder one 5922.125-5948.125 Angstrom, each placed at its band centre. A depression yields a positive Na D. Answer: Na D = 5.4 Angstrom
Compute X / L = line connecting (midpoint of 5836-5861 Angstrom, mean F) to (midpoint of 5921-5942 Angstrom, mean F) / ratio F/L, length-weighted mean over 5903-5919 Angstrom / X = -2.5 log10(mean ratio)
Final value 0.11 mag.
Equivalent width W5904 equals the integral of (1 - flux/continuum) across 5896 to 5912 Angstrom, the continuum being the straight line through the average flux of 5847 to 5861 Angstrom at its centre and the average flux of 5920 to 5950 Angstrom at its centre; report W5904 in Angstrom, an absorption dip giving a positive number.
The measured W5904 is 2.8 Angstrom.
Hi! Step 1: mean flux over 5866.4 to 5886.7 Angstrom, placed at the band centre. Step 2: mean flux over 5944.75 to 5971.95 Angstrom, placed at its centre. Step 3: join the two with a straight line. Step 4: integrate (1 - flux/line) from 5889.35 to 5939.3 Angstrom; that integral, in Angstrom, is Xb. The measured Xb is 1.5 Angstrom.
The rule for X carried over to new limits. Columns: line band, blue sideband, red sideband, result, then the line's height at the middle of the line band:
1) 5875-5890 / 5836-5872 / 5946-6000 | 0.089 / 10.2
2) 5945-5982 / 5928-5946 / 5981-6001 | 0.069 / 10.6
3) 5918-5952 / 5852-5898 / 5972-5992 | -0.179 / 9.32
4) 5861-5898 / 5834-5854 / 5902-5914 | 0.099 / 10.1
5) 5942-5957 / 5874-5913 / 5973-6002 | -0.137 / 9.3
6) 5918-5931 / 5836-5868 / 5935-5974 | 0.054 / 10.6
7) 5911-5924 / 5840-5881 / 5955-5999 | -0.017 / 9.95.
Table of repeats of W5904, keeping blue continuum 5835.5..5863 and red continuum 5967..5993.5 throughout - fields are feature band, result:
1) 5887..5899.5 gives 2.78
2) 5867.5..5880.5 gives 0.04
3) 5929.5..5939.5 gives -1.74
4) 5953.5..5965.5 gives 0.28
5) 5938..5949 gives -2.39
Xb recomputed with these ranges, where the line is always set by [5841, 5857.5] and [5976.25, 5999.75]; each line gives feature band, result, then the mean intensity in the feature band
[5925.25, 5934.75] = -0.5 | 10.4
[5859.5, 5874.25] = 0.7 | 10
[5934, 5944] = -2.8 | 12.6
